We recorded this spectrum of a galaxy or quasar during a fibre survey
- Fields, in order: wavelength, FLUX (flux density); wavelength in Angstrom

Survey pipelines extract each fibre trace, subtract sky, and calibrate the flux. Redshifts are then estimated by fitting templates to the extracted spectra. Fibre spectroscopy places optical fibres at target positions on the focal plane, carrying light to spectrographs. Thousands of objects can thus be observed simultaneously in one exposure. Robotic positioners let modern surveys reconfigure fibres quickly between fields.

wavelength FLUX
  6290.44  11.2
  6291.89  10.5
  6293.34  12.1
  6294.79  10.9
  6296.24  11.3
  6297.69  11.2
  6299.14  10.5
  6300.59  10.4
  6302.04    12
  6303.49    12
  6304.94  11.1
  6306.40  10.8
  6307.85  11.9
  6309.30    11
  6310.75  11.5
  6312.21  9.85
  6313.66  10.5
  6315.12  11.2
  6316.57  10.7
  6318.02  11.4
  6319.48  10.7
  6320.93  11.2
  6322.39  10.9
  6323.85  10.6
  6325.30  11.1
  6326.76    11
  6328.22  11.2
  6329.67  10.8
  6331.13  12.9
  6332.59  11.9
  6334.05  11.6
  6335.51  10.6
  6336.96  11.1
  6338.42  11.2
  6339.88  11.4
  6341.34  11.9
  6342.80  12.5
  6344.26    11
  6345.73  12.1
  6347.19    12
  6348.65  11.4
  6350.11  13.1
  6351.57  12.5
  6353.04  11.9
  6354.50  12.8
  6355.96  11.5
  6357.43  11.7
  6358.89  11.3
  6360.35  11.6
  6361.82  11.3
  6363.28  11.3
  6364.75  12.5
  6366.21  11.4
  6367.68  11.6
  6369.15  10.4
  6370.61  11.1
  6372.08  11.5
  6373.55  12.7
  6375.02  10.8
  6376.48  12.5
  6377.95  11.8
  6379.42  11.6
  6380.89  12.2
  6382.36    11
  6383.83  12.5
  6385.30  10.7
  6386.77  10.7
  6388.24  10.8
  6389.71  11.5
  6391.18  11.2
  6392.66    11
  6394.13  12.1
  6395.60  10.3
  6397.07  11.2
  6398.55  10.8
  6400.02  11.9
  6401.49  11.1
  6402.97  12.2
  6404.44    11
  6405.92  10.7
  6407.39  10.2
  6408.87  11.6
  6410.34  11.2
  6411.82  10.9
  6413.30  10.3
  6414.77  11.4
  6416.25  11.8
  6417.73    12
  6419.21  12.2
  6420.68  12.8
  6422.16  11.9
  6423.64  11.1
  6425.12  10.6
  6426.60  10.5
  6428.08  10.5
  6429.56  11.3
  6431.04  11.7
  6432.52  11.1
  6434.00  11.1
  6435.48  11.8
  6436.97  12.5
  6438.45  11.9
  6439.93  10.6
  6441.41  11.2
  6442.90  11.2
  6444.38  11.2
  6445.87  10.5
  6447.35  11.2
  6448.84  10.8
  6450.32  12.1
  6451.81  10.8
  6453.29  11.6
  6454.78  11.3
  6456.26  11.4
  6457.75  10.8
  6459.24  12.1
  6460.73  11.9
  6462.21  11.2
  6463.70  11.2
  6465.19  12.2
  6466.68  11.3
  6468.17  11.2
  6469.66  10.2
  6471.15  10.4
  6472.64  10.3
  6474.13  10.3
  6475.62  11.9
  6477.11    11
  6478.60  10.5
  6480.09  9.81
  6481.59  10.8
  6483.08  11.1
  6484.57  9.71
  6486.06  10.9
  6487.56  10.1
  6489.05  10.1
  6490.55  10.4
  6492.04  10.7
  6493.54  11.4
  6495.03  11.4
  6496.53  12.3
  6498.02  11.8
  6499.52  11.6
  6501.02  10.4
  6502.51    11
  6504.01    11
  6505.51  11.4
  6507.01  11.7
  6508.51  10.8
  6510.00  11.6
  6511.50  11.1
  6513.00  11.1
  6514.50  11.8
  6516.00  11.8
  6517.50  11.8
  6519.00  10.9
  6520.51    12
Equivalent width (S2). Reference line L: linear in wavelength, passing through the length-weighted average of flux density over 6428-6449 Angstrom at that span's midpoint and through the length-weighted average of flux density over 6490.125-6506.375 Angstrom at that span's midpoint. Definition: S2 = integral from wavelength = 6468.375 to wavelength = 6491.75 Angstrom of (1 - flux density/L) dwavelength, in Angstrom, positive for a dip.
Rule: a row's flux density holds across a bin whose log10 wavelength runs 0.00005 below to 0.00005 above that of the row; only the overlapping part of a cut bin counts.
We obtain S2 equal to 1.5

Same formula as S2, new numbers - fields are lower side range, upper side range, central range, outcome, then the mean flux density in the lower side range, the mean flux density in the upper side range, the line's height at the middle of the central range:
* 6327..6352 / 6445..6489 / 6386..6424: 0.06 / 11.7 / 11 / 11.3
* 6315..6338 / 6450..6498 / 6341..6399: -2.40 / 11.2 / 11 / 11.1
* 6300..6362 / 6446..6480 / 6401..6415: 0.26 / 11.4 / 11.1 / 11.3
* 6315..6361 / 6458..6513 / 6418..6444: -0.48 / 11.5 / 11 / 11.2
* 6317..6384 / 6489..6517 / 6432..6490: 1.51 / 11.6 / 11.3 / 11.4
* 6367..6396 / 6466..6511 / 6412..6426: -0.37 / 11.4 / 10.9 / 11.2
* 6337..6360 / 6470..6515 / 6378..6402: 0.60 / 11.9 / 10.9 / 11.6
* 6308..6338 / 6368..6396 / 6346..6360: -0.94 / 11.1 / 11.4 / 11.3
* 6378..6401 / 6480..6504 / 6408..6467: -1.38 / 11.3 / 10.9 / 11.1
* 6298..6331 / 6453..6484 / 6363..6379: -0.80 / 11.1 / 11.1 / 11.1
